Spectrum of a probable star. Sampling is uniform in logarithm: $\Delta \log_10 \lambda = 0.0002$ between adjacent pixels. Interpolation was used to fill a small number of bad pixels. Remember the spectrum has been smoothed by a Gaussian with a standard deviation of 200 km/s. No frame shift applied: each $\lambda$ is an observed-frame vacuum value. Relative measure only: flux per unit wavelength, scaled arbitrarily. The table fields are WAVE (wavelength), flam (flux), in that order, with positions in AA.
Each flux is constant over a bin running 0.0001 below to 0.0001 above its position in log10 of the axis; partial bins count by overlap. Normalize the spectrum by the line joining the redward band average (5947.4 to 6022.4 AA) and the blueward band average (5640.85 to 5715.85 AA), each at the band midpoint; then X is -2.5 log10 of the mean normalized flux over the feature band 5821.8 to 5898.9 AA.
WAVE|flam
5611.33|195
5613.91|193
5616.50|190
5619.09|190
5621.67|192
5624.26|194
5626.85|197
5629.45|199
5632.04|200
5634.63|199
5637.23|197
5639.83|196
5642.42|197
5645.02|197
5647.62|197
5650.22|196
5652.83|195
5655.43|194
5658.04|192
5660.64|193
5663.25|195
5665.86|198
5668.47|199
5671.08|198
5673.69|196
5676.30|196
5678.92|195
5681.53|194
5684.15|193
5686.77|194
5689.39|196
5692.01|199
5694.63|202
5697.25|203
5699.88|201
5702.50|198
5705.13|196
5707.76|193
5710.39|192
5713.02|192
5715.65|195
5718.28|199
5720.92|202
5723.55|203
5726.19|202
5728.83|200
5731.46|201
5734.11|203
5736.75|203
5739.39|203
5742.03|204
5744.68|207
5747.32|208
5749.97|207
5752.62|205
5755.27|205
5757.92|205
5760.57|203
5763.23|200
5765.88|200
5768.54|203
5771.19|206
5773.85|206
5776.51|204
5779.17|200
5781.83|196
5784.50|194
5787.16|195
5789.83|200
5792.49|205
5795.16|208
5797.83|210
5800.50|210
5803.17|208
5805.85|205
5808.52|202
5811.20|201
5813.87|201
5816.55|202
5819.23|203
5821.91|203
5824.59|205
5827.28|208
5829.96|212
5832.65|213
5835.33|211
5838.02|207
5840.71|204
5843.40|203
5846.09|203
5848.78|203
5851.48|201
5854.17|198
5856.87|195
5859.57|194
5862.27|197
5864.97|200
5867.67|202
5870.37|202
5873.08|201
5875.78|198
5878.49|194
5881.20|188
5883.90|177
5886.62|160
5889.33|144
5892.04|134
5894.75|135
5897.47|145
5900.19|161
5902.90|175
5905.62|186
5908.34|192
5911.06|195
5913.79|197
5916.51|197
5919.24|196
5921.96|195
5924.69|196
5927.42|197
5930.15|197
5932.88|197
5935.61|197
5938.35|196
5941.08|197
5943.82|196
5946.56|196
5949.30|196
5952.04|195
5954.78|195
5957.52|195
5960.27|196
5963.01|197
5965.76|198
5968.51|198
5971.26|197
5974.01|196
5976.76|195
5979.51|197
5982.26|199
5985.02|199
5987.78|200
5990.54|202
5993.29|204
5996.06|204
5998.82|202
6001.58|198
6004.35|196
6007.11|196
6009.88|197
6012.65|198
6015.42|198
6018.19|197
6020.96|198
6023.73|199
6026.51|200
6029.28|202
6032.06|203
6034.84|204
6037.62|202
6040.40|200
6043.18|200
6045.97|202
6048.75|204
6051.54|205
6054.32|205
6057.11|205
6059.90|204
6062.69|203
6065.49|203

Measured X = 0.04 mag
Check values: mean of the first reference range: 196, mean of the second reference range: 198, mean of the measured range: 191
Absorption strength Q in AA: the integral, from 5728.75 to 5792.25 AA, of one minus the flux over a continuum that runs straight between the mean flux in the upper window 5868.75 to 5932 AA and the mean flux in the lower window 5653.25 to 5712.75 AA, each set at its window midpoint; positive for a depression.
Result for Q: -3.9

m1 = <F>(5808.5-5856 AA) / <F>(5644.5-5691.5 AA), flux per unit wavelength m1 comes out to 1.0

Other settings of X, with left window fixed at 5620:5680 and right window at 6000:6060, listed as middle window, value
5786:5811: -0.04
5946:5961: 0.02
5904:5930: 0.03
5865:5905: 0.15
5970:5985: 0.02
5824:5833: -0.06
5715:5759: -0.03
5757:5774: -0.03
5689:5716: 0.00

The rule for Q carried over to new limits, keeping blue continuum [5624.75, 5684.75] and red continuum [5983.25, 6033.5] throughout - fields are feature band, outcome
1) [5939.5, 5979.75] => 0.6 AA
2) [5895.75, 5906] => 1.8 AA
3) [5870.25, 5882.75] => 0.2 AA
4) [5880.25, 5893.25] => 2.5 AA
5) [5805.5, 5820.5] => -0.3 AA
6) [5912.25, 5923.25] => 0.1 AA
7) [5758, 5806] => -1.3 AA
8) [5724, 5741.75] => -0.5 AA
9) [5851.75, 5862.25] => 0.1 AA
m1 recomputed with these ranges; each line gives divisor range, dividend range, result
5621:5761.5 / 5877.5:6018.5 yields 0.96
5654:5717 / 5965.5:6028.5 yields 1.01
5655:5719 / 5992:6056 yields 1.02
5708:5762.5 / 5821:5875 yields 1.01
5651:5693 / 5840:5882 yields 1.02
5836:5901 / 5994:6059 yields 1.08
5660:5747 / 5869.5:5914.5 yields 0.88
